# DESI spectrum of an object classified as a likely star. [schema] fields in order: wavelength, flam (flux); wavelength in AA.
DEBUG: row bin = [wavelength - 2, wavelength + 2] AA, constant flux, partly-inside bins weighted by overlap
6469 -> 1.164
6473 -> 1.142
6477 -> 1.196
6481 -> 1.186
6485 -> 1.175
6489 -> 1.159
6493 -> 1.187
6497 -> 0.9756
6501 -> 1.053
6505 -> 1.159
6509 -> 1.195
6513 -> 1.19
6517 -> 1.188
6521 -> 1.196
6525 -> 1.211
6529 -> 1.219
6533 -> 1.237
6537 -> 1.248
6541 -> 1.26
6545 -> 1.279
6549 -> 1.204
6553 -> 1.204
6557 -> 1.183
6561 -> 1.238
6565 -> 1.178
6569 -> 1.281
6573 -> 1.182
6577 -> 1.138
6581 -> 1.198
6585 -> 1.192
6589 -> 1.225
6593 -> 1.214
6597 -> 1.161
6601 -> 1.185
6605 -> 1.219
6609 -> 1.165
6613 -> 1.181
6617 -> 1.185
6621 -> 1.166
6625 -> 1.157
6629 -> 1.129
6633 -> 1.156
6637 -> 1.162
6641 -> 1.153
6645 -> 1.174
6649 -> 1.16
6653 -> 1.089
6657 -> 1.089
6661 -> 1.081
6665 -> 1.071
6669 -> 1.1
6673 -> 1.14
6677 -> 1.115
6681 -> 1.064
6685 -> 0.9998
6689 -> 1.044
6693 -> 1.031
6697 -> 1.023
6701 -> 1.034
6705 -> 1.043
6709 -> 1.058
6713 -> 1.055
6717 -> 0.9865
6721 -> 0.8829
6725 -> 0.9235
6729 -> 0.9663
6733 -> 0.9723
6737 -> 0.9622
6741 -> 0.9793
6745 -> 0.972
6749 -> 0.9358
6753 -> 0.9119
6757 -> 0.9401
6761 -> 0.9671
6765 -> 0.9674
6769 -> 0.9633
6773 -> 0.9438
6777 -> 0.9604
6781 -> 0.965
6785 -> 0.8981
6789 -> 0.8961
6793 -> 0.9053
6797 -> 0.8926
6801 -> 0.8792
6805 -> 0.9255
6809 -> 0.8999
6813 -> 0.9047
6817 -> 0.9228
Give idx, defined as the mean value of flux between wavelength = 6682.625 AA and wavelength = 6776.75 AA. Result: 0.981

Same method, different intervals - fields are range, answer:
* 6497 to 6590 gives 1.2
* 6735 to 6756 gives 0.952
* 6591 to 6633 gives 1.18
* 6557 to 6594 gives 1.2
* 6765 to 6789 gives 0.944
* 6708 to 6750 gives 0.971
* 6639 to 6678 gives 1.12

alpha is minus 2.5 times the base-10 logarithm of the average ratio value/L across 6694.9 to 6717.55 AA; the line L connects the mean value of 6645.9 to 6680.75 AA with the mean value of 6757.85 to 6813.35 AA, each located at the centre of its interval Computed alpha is 0.01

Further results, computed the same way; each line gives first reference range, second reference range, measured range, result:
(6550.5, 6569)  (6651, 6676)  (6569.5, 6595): -0.011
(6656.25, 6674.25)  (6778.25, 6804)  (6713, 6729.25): 0.068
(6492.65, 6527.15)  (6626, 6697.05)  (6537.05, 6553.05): -0.095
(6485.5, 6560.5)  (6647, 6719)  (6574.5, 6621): -0.053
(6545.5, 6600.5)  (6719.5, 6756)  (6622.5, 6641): -0.040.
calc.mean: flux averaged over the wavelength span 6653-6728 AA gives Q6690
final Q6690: 1.04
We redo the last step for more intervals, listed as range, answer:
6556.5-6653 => 1.18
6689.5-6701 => 1.03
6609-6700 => 1.11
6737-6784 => 0.954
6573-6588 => 1.18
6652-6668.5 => 1.08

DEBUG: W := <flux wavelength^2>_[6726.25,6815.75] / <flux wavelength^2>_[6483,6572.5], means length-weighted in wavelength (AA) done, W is 0.85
